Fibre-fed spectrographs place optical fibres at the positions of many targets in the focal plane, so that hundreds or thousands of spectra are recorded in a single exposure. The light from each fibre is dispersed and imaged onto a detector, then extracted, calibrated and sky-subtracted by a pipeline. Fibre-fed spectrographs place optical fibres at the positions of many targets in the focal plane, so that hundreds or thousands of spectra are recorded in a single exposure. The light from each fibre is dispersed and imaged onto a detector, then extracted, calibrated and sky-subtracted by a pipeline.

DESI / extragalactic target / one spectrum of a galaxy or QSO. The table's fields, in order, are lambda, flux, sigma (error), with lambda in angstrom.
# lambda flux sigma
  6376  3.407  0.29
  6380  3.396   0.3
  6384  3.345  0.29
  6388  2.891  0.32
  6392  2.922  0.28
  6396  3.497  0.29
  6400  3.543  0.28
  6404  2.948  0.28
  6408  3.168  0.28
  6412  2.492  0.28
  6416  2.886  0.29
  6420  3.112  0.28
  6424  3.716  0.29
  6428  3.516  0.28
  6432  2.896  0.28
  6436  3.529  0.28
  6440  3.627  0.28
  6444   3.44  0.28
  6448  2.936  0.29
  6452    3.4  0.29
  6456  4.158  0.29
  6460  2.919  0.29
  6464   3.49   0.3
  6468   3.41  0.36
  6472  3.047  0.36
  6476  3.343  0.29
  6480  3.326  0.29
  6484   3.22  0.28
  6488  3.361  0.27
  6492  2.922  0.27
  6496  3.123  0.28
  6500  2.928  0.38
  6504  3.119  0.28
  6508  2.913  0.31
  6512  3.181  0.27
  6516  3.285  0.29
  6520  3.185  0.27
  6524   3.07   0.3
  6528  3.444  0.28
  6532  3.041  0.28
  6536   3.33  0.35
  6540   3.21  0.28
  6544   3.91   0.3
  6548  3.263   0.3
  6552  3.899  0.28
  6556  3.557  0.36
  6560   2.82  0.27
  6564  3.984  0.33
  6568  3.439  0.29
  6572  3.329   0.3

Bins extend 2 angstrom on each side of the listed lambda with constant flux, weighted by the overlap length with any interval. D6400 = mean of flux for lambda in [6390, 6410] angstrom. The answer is 3.22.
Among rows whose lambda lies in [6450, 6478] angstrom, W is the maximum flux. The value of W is 4.158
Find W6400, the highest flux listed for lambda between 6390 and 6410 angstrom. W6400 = 3.543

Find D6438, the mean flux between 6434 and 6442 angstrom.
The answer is 3.58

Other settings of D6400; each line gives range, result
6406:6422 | 2.91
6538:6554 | 3.57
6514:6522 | 3.24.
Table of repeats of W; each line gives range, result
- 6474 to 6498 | 3.361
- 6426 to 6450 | 3.627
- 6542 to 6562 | 3.91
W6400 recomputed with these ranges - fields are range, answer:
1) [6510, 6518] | 3.285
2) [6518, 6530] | 3.444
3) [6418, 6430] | 3.716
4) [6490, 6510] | 3.123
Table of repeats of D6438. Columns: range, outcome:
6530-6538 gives 3.19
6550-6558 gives 3.73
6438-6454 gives 3.35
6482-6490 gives 3.29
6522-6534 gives 3.19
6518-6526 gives 3.13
